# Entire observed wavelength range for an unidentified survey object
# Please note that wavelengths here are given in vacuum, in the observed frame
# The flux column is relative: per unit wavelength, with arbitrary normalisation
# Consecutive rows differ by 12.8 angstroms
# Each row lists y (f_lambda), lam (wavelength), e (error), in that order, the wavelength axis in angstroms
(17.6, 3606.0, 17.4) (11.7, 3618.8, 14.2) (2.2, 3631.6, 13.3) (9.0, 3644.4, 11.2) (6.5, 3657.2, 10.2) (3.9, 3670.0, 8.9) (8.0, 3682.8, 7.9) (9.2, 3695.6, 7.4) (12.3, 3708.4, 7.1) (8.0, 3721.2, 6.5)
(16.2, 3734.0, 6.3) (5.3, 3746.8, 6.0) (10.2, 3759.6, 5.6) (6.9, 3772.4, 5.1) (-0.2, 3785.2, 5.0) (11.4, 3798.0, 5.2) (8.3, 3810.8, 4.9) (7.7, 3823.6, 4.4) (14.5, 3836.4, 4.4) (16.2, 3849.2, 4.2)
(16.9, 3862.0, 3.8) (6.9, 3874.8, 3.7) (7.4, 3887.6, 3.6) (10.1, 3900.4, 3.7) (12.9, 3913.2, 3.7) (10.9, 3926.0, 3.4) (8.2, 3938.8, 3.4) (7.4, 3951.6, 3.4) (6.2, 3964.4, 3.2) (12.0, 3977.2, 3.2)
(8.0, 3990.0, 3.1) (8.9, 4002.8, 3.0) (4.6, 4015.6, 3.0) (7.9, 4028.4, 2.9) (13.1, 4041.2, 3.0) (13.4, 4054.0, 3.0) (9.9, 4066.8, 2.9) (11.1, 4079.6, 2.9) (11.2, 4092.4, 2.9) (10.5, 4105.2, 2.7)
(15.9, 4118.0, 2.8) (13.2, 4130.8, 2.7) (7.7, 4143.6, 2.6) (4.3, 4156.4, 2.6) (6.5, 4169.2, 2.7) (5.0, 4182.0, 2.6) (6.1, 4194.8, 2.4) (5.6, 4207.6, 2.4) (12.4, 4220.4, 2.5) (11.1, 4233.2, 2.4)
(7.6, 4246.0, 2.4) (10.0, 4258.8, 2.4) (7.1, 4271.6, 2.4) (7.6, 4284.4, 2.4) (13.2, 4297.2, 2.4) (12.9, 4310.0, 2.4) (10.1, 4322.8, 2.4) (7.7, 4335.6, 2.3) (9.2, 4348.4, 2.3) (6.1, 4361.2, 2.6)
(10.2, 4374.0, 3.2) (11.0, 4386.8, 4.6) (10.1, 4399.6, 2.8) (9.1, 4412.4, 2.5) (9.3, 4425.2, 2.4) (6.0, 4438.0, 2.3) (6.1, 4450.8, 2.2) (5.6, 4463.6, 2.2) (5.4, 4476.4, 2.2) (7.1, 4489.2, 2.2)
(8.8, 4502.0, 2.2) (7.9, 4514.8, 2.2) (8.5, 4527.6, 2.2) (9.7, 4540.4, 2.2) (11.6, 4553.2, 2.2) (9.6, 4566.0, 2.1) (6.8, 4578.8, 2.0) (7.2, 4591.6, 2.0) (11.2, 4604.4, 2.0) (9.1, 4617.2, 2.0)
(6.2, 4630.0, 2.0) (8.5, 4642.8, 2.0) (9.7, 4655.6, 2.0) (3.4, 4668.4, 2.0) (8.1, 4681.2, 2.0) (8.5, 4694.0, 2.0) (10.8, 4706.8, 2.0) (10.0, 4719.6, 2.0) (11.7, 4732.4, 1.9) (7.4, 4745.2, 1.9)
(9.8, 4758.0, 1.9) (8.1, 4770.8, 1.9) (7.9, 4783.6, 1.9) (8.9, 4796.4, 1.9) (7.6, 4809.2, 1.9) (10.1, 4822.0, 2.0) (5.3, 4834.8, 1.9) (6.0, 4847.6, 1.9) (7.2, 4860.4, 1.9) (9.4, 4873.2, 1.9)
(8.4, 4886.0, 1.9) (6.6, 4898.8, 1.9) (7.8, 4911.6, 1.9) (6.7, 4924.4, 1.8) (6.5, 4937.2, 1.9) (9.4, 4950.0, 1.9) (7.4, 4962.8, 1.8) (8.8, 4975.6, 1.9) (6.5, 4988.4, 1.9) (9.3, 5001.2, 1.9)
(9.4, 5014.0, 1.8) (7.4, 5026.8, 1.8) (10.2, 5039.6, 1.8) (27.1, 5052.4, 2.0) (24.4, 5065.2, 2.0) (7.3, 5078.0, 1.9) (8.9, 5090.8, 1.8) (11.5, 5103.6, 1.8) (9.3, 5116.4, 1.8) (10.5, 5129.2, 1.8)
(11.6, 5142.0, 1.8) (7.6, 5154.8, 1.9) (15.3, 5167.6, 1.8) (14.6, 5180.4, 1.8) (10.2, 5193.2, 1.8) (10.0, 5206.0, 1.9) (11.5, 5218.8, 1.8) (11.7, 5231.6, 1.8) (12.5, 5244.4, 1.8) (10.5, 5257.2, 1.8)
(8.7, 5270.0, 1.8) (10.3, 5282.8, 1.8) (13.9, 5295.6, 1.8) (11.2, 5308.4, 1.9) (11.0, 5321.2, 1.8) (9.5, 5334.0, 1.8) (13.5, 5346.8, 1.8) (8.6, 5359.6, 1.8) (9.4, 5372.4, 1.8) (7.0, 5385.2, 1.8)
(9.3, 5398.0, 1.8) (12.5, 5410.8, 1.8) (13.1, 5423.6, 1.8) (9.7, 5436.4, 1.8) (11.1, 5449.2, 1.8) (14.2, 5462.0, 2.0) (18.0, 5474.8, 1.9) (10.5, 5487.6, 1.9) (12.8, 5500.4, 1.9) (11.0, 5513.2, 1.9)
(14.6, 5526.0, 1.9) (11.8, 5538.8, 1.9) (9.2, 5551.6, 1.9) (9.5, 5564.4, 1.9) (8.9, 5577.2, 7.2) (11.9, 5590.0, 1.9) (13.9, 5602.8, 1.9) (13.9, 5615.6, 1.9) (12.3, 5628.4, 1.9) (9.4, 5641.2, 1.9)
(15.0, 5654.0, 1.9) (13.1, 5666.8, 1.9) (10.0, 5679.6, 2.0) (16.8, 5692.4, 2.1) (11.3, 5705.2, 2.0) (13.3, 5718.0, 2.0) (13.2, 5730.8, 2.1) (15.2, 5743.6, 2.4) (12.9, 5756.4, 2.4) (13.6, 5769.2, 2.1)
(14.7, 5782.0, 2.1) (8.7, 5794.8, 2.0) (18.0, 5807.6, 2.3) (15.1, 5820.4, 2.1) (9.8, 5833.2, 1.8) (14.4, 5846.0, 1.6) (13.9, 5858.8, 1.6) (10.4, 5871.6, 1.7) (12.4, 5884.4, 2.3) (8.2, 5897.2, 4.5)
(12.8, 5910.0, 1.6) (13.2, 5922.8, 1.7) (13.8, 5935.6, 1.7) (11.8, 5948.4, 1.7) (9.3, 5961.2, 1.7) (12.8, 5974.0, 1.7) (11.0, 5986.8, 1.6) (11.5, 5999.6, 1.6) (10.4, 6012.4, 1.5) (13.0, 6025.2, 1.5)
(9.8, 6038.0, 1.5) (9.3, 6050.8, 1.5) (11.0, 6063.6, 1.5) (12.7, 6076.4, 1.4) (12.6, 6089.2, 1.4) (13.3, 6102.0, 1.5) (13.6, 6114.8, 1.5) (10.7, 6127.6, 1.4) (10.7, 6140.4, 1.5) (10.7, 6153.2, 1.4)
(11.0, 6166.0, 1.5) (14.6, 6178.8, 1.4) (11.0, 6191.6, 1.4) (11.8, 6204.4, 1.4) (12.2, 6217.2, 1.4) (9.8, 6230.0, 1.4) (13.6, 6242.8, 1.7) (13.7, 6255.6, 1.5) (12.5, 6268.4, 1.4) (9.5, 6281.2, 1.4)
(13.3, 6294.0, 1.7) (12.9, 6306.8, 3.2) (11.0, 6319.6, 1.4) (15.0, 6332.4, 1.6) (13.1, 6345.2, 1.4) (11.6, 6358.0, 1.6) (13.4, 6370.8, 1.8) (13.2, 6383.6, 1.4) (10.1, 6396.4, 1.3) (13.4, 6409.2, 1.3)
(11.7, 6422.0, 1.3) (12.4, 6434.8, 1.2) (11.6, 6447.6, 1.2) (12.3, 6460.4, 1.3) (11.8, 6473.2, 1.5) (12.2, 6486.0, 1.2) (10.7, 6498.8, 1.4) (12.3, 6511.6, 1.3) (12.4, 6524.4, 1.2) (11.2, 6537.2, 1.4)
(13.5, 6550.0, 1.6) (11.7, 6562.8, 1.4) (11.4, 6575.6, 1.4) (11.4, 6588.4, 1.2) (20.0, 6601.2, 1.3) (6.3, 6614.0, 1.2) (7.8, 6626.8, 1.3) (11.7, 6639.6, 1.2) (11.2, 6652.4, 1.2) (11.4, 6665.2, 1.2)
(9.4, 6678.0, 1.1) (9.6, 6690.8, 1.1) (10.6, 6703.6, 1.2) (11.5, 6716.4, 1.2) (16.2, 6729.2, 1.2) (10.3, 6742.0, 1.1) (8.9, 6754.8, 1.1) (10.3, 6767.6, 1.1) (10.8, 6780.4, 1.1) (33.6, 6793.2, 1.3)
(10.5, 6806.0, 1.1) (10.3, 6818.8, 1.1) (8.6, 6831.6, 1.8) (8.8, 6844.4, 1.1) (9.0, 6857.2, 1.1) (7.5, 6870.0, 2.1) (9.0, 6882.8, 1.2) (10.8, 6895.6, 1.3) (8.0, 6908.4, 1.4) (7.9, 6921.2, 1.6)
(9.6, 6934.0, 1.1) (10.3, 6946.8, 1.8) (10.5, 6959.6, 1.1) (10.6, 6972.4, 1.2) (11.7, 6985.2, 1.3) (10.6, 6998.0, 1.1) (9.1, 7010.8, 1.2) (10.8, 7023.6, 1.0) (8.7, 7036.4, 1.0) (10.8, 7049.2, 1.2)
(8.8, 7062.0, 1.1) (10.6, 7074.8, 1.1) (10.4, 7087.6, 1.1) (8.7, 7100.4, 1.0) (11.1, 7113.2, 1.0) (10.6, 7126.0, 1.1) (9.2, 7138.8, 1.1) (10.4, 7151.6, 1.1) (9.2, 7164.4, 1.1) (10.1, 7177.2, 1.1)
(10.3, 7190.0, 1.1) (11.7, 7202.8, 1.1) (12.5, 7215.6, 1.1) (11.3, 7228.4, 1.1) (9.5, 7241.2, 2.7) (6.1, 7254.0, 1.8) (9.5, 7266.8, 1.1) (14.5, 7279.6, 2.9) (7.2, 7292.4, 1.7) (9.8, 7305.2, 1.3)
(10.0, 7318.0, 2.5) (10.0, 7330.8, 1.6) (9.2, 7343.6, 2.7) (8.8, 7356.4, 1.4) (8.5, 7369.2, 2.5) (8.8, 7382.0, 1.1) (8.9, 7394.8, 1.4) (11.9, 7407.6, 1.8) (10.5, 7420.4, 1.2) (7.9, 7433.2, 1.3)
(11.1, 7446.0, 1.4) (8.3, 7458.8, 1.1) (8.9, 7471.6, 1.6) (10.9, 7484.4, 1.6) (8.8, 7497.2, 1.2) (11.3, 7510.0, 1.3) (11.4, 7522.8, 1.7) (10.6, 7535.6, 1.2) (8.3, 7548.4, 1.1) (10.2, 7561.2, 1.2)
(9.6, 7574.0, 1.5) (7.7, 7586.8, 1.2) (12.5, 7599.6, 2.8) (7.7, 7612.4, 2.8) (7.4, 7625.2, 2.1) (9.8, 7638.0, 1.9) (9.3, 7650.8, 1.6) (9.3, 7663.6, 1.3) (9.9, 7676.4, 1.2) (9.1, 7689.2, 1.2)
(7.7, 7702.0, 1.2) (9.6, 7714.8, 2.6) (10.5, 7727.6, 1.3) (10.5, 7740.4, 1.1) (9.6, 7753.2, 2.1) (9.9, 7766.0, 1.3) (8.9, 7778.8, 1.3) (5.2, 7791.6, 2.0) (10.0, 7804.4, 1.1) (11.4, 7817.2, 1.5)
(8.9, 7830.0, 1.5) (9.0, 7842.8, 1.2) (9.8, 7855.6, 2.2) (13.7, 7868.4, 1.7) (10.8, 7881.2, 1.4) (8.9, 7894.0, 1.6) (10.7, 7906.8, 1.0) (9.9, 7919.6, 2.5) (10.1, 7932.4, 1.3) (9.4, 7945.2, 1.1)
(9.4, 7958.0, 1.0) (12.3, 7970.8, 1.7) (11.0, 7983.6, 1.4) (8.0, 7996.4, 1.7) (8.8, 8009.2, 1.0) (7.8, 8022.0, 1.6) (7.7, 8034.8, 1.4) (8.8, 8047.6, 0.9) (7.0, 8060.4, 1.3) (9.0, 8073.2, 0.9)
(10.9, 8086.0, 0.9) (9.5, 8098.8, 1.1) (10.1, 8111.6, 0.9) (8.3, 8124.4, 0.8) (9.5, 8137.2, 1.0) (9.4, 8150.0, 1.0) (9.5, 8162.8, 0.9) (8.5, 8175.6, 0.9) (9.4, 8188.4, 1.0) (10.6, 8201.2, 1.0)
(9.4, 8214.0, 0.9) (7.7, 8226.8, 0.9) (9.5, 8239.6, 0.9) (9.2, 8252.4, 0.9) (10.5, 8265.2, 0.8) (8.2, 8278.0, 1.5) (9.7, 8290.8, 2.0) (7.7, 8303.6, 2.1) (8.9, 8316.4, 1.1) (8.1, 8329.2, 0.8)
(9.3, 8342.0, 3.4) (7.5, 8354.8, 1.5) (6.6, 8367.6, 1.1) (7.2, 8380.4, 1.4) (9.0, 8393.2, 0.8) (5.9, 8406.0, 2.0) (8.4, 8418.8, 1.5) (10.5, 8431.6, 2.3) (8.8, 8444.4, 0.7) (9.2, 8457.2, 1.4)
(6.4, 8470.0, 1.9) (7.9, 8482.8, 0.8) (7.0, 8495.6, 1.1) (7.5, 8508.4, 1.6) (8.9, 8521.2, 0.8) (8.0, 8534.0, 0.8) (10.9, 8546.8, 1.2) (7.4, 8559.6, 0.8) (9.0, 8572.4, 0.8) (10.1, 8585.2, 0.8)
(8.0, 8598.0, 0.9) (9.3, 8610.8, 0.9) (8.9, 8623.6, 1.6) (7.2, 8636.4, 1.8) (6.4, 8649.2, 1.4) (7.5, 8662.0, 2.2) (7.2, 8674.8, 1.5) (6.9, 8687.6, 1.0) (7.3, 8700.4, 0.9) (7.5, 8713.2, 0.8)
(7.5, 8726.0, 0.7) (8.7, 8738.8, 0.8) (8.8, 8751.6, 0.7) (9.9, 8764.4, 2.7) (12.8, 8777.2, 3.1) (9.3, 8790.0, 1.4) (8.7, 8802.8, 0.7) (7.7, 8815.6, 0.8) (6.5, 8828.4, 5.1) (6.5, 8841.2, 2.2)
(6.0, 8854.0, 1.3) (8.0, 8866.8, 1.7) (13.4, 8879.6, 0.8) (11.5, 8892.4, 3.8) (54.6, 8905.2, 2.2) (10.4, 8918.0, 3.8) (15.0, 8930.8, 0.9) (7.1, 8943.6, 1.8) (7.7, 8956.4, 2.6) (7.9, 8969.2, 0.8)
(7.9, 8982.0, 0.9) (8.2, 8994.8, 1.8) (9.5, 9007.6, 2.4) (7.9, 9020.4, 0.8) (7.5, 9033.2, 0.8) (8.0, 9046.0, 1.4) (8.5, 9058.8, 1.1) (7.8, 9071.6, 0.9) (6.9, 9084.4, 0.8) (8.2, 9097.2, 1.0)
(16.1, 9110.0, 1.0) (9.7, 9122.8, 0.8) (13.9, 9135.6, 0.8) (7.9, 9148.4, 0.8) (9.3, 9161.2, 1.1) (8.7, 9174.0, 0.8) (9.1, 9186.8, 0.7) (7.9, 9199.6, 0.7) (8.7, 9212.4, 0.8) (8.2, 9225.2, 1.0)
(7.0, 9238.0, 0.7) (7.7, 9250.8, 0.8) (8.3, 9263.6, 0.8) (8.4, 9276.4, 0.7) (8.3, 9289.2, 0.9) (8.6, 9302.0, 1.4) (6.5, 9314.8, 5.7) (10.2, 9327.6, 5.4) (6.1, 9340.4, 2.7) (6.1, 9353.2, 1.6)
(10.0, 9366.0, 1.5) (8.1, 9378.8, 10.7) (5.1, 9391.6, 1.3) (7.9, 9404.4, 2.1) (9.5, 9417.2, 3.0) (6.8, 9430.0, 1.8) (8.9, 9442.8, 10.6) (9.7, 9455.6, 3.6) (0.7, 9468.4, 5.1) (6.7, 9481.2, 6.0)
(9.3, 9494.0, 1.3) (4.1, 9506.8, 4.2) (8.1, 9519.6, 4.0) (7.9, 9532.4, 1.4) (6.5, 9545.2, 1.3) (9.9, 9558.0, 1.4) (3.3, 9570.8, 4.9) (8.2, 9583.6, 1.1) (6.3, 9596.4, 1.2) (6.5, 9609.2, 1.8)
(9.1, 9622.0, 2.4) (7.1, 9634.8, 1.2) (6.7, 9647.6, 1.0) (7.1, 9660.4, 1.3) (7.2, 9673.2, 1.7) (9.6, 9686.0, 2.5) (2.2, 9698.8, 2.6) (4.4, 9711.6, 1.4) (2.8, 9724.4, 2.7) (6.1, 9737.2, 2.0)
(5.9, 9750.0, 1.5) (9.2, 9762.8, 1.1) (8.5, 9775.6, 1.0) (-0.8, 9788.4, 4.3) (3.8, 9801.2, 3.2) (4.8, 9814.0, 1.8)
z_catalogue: 0.356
